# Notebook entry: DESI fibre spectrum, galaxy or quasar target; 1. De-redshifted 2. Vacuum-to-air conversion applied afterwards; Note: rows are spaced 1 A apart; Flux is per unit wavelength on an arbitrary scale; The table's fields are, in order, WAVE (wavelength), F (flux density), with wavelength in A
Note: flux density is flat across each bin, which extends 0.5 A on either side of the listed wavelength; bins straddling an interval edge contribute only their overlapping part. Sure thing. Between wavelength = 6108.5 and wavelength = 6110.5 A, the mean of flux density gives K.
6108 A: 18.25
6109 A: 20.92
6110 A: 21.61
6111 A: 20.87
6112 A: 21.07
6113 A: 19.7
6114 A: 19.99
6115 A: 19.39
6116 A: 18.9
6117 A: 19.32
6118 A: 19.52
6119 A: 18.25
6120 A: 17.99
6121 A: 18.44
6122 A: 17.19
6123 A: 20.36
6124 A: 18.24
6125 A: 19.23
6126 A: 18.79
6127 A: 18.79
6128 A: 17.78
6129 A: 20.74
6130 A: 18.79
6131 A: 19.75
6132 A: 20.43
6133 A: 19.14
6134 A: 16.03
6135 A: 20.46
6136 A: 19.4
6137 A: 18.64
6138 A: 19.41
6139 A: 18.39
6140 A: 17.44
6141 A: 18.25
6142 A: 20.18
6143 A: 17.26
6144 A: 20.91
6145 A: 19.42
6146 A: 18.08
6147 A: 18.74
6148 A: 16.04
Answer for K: 21.3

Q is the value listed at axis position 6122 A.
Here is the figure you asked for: 17.19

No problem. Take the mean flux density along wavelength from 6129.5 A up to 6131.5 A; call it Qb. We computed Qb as 19.3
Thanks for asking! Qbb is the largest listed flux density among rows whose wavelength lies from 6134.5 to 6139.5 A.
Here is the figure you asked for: 20.46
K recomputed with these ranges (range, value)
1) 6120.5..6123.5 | 18.7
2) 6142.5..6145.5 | 19.2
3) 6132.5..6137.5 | 18.7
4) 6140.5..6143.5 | 18.6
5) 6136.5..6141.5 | 18.4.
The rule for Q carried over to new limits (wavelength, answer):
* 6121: 18.44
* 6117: 19.32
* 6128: 17.78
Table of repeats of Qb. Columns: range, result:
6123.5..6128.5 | 18.6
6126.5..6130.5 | 19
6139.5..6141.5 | 17.8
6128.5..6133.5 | 19.8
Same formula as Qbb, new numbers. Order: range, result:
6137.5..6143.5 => 20.18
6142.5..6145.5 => 20.91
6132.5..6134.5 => 19.14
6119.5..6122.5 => 18.44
